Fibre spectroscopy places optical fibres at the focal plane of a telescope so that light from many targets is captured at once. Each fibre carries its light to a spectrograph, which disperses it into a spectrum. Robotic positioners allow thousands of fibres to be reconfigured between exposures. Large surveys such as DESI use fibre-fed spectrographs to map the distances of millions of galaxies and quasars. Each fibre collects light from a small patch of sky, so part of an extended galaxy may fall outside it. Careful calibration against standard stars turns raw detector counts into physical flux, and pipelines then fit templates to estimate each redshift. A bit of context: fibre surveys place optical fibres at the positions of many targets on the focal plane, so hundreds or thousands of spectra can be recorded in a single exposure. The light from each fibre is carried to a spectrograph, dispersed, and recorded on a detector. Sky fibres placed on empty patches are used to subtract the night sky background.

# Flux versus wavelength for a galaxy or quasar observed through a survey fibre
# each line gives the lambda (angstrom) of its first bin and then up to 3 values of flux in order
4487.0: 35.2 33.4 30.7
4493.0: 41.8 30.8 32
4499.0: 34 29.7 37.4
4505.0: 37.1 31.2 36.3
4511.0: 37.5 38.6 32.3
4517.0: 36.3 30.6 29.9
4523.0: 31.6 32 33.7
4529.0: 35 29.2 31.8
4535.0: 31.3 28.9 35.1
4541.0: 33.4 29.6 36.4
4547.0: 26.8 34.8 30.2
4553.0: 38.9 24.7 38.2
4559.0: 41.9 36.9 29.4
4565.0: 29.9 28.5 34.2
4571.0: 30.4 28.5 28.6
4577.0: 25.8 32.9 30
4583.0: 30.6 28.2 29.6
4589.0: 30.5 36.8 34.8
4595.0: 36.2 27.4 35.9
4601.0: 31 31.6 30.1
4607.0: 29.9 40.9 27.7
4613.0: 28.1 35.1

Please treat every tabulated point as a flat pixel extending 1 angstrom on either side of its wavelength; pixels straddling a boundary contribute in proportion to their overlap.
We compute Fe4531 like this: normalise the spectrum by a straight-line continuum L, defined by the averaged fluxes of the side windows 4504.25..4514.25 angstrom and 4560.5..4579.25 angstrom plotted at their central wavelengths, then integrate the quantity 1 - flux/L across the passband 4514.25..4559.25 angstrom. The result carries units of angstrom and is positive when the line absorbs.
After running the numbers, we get 1.0 angstrom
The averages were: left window 36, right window 30.2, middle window 32.6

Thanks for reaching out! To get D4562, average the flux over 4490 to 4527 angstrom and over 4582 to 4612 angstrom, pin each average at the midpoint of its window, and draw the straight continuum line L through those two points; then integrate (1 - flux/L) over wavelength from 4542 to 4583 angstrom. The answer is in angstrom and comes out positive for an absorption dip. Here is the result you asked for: 1.2 angstrom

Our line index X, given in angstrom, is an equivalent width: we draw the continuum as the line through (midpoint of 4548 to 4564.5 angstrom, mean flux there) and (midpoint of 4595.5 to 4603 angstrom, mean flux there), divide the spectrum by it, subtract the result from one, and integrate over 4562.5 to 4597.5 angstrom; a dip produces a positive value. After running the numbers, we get 2.23 angstrom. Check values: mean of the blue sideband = 34.2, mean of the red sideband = 31.8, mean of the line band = 30.7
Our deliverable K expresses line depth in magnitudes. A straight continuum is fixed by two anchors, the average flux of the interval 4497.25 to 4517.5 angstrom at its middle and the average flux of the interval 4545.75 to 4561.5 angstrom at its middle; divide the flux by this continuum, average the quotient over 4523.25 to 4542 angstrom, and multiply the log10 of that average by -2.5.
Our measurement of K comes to 0.07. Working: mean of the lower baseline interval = 34.9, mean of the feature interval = 32.2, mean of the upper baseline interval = 34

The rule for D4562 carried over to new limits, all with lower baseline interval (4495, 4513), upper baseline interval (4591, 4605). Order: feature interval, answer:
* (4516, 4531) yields 0.71 angstrom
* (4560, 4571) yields 0.59 angstrom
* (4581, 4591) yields 0.80 angstrom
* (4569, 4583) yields 1.46 angstrom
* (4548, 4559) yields -0.17 angstrom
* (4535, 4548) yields 0.83 angstrom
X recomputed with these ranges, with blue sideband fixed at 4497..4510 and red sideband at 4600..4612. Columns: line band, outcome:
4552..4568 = -0.3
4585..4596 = -0.3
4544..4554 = -0.1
